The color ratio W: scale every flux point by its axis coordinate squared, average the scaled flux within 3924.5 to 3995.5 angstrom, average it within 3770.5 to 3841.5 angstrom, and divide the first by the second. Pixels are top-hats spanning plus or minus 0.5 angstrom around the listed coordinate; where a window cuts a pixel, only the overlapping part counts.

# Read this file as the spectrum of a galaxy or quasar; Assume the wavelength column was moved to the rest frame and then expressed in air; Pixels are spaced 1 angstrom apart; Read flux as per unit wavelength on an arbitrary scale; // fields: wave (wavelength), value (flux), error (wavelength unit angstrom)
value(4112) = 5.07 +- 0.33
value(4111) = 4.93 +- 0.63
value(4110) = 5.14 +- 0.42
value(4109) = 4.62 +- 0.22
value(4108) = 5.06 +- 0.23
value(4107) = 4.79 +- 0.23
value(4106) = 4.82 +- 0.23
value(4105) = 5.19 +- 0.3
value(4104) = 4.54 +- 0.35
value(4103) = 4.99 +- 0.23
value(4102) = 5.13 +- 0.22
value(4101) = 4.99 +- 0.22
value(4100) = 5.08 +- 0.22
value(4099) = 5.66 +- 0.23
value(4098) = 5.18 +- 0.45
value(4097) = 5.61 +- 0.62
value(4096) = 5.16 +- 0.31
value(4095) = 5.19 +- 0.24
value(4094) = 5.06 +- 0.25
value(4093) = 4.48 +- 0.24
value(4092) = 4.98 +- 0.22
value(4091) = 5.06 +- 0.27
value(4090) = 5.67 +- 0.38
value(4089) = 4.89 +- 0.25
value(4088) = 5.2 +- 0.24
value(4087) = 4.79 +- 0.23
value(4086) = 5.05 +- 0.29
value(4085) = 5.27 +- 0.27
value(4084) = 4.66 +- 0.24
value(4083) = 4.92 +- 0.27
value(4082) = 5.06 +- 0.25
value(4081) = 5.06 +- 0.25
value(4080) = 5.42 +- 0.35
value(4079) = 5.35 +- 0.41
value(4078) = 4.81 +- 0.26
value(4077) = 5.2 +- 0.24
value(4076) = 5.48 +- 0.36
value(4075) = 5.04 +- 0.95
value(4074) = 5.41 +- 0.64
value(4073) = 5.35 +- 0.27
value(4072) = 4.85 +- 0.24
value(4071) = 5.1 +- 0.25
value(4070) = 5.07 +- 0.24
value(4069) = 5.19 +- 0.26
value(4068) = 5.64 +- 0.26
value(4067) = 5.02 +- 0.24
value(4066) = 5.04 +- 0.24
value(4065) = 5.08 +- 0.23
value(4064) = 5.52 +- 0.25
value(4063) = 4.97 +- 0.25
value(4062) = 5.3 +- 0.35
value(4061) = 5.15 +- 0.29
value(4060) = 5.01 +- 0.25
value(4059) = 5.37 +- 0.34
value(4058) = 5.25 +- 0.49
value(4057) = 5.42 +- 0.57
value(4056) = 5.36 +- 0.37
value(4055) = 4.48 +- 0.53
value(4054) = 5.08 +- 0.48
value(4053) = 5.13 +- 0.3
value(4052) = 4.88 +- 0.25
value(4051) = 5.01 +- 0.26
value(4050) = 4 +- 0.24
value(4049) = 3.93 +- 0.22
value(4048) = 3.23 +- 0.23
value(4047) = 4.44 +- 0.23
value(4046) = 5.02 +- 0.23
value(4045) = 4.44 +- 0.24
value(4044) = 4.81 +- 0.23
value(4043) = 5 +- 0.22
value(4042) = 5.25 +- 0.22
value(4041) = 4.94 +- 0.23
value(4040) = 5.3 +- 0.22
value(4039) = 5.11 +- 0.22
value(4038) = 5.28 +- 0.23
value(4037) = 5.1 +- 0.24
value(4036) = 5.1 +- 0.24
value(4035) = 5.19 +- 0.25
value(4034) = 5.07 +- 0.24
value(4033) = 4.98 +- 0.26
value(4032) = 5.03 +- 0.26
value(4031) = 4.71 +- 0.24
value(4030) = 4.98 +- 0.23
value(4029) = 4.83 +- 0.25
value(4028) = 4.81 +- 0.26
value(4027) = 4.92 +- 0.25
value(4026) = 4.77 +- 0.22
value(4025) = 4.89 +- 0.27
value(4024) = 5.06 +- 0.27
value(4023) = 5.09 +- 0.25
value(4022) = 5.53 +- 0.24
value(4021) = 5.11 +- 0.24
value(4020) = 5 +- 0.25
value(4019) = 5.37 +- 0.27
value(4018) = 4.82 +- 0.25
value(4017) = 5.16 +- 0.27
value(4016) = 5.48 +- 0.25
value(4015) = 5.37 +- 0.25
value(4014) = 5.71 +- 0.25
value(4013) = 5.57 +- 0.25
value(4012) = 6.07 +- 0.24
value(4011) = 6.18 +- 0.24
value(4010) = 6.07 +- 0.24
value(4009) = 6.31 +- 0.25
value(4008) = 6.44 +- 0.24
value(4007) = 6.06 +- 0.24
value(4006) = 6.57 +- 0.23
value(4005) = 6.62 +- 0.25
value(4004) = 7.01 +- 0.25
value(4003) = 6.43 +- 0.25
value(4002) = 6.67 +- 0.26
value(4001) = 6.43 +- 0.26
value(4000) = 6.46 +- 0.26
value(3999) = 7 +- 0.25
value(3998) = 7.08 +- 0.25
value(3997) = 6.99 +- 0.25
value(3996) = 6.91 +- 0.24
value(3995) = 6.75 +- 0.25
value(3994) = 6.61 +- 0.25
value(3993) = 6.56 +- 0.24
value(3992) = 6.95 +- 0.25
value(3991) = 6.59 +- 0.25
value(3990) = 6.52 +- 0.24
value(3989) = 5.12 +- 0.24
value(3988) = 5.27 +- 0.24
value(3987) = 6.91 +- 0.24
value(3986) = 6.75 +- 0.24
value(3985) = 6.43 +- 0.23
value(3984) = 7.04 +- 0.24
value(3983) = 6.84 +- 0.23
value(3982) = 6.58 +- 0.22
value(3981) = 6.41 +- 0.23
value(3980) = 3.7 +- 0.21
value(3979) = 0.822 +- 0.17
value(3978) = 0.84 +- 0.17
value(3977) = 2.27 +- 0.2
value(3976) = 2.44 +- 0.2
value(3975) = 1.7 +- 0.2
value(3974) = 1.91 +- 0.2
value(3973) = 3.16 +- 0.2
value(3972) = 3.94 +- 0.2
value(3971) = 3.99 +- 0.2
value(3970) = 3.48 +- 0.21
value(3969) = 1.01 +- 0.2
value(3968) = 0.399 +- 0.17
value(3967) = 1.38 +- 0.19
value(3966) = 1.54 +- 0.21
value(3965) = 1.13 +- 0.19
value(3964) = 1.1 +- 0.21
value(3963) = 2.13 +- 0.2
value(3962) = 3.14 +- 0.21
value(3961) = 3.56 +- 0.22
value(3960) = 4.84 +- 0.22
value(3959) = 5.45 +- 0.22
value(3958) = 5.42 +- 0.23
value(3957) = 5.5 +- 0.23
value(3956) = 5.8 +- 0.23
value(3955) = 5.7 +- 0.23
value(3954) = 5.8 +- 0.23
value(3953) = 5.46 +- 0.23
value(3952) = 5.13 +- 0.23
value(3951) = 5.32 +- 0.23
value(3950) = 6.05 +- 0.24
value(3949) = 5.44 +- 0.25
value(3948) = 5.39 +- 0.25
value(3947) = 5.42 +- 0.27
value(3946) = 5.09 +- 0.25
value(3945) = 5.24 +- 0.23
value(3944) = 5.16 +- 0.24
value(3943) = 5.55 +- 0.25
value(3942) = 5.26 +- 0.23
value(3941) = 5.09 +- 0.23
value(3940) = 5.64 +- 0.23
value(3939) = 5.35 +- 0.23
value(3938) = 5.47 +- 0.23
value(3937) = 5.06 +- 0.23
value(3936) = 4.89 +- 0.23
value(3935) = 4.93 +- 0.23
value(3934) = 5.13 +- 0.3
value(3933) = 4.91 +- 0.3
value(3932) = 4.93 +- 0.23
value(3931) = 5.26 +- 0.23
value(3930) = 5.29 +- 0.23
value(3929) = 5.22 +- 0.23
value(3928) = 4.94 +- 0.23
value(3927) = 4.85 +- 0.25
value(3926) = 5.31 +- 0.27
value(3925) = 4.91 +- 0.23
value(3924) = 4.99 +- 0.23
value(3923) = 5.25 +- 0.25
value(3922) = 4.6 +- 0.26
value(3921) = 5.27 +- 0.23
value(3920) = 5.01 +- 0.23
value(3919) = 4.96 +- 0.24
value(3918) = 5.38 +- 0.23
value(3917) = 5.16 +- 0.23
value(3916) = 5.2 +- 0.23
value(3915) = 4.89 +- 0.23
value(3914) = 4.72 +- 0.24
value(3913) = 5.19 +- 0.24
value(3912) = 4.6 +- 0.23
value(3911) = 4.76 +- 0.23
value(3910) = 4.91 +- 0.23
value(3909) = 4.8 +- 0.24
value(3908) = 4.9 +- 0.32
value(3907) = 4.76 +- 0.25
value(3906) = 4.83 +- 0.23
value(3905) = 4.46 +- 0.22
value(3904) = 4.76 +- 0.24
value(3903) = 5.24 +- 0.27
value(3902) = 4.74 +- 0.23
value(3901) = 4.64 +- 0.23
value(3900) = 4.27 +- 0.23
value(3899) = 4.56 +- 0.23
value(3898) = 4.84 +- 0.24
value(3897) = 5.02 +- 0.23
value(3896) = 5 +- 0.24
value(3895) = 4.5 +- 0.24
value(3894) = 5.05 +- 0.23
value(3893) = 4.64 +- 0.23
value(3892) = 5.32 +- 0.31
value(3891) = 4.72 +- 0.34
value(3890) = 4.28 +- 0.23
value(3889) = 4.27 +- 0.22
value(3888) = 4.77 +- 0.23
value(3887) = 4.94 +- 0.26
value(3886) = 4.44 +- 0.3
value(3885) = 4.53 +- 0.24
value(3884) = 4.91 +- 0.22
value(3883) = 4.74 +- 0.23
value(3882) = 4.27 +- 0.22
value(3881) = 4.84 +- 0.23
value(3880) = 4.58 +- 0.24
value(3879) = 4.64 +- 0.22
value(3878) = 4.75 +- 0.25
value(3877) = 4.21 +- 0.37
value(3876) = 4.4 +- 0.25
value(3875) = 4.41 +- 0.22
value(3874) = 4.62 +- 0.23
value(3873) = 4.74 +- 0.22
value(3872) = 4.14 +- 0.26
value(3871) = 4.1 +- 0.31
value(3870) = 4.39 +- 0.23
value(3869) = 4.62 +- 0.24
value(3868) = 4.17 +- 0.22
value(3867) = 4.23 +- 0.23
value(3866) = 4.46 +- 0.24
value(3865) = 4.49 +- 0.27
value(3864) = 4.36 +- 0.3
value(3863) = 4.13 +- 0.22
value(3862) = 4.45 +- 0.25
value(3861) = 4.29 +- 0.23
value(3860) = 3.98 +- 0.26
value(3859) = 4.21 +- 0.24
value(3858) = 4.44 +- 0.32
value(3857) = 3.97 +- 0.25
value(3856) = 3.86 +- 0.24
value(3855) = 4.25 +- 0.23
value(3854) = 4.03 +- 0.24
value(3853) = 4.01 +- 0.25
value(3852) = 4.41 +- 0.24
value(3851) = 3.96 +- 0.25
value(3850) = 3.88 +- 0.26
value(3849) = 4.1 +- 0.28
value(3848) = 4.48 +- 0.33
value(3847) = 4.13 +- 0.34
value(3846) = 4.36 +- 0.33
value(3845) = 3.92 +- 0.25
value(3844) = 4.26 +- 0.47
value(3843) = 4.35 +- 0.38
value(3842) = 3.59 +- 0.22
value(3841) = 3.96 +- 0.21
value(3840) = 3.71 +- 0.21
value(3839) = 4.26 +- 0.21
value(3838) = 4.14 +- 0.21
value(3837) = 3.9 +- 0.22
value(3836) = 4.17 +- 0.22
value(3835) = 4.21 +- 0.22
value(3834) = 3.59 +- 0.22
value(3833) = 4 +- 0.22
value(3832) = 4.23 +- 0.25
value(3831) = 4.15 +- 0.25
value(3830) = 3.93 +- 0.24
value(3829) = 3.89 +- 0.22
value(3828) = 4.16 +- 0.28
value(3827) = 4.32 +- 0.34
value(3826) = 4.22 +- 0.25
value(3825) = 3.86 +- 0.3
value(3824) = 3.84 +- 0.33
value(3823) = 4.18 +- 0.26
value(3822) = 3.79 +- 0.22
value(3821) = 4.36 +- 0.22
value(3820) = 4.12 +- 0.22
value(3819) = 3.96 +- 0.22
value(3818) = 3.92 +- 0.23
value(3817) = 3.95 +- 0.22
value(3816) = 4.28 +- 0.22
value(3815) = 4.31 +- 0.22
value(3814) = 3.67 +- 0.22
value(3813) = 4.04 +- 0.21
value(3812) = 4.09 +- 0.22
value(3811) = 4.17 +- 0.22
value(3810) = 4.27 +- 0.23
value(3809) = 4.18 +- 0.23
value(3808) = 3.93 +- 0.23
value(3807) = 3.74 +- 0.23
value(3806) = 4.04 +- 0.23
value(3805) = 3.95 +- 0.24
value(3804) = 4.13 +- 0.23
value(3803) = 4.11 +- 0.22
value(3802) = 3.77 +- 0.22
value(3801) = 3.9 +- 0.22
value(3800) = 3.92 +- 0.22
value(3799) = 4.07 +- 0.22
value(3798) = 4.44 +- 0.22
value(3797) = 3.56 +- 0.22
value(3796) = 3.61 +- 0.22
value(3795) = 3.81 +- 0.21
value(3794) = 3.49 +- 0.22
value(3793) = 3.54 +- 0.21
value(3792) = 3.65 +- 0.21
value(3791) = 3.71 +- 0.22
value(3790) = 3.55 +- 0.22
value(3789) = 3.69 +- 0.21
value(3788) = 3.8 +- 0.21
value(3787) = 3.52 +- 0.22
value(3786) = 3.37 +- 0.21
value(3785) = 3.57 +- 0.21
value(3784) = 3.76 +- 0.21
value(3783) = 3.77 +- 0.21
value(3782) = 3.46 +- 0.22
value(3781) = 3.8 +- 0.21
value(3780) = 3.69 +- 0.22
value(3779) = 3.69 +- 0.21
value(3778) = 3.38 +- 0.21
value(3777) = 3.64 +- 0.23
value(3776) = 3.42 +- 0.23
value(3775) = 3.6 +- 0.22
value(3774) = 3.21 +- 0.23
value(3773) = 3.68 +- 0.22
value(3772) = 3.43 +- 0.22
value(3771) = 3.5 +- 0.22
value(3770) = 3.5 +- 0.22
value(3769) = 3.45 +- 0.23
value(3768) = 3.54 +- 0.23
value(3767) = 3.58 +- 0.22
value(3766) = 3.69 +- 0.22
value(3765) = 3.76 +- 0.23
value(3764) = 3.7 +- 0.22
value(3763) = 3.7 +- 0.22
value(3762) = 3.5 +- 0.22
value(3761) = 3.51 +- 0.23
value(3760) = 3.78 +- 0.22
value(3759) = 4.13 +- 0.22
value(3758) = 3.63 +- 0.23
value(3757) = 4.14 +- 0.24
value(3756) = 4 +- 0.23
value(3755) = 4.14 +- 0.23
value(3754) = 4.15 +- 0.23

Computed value 1.30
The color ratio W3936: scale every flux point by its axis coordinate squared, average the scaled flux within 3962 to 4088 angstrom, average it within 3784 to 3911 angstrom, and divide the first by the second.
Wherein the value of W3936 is 1.29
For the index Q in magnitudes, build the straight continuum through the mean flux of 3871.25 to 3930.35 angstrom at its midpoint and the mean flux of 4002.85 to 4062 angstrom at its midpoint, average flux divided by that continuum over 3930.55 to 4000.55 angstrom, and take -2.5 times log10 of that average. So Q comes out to 0.05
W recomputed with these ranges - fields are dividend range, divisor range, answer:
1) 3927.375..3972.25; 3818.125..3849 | 1.17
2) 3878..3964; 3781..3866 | 1.29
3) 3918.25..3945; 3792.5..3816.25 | 1.38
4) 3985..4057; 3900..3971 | 1.24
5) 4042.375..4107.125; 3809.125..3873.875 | 1.37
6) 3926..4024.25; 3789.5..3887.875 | 1.31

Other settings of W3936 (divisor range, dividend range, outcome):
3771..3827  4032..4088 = 1.50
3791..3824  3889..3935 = 1.31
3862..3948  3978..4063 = 1.20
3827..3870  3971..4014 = 1.45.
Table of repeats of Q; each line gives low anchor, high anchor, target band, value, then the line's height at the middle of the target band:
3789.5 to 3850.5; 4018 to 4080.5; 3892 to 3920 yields -0.11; 4.38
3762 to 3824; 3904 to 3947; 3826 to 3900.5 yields 0.03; 4.46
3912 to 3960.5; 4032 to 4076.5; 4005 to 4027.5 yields -0.10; 5.08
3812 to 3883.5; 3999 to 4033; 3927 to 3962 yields -0.04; 5.02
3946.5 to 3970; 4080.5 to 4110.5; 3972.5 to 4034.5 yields -0.25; 4.34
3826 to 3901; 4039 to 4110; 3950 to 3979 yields 0.36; 4.67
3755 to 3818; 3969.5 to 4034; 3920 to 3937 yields -0.05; 4.83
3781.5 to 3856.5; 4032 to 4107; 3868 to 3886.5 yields -0.07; 4.21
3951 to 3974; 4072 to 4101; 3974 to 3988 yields -0.16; 3.82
